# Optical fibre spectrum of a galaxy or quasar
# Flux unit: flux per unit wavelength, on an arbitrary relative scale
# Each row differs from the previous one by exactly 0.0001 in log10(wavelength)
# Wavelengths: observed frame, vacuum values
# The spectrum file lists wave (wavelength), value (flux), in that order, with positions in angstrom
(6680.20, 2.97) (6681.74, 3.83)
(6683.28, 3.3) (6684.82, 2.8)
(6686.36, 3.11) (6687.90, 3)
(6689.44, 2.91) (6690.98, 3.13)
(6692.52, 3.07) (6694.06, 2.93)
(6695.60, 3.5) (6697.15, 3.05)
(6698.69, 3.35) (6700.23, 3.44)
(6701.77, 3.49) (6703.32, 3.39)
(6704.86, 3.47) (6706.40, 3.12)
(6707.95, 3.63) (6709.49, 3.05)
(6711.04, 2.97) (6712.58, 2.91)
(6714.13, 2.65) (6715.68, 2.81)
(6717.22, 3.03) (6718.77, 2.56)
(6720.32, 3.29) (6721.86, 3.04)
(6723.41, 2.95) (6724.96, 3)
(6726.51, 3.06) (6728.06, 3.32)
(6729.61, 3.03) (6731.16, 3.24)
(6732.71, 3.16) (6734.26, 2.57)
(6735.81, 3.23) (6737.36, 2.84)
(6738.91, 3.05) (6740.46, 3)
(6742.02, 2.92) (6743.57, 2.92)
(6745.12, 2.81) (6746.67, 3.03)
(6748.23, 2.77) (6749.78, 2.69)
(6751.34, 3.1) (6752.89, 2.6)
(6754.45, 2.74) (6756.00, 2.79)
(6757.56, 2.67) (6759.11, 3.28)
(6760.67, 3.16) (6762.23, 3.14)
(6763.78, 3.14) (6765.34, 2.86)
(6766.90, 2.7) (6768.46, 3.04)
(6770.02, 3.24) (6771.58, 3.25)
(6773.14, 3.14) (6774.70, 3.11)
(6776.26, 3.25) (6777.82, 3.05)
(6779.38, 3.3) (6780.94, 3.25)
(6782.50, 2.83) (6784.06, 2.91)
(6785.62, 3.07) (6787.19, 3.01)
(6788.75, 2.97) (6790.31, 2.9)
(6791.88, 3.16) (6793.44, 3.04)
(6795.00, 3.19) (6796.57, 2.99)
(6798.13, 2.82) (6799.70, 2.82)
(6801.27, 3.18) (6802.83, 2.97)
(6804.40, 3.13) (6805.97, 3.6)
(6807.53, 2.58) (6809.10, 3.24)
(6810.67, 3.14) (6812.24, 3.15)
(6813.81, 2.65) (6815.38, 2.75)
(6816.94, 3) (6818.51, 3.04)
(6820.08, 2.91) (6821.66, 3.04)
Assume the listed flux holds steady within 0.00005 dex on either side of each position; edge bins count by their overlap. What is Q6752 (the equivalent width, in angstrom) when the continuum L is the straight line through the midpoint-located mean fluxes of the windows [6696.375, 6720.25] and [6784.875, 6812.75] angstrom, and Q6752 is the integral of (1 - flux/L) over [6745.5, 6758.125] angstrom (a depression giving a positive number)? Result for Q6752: 1.19 angstrom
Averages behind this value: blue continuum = 3.13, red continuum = 3.05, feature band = 2.8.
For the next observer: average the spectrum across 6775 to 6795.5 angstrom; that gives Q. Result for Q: 3.07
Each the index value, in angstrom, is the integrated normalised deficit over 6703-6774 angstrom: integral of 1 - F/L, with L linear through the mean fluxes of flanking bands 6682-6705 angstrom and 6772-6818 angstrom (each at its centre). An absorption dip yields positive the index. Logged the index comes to 2.9 angstrom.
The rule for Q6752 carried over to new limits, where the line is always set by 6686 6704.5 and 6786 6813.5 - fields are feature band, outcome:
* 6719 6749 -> 1.36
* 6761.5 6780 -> -0.06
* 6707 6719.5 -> 0.88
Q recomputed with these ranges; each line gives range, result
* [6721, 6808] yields 3.01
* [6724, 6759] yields 2.94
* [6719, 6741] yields 3.04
